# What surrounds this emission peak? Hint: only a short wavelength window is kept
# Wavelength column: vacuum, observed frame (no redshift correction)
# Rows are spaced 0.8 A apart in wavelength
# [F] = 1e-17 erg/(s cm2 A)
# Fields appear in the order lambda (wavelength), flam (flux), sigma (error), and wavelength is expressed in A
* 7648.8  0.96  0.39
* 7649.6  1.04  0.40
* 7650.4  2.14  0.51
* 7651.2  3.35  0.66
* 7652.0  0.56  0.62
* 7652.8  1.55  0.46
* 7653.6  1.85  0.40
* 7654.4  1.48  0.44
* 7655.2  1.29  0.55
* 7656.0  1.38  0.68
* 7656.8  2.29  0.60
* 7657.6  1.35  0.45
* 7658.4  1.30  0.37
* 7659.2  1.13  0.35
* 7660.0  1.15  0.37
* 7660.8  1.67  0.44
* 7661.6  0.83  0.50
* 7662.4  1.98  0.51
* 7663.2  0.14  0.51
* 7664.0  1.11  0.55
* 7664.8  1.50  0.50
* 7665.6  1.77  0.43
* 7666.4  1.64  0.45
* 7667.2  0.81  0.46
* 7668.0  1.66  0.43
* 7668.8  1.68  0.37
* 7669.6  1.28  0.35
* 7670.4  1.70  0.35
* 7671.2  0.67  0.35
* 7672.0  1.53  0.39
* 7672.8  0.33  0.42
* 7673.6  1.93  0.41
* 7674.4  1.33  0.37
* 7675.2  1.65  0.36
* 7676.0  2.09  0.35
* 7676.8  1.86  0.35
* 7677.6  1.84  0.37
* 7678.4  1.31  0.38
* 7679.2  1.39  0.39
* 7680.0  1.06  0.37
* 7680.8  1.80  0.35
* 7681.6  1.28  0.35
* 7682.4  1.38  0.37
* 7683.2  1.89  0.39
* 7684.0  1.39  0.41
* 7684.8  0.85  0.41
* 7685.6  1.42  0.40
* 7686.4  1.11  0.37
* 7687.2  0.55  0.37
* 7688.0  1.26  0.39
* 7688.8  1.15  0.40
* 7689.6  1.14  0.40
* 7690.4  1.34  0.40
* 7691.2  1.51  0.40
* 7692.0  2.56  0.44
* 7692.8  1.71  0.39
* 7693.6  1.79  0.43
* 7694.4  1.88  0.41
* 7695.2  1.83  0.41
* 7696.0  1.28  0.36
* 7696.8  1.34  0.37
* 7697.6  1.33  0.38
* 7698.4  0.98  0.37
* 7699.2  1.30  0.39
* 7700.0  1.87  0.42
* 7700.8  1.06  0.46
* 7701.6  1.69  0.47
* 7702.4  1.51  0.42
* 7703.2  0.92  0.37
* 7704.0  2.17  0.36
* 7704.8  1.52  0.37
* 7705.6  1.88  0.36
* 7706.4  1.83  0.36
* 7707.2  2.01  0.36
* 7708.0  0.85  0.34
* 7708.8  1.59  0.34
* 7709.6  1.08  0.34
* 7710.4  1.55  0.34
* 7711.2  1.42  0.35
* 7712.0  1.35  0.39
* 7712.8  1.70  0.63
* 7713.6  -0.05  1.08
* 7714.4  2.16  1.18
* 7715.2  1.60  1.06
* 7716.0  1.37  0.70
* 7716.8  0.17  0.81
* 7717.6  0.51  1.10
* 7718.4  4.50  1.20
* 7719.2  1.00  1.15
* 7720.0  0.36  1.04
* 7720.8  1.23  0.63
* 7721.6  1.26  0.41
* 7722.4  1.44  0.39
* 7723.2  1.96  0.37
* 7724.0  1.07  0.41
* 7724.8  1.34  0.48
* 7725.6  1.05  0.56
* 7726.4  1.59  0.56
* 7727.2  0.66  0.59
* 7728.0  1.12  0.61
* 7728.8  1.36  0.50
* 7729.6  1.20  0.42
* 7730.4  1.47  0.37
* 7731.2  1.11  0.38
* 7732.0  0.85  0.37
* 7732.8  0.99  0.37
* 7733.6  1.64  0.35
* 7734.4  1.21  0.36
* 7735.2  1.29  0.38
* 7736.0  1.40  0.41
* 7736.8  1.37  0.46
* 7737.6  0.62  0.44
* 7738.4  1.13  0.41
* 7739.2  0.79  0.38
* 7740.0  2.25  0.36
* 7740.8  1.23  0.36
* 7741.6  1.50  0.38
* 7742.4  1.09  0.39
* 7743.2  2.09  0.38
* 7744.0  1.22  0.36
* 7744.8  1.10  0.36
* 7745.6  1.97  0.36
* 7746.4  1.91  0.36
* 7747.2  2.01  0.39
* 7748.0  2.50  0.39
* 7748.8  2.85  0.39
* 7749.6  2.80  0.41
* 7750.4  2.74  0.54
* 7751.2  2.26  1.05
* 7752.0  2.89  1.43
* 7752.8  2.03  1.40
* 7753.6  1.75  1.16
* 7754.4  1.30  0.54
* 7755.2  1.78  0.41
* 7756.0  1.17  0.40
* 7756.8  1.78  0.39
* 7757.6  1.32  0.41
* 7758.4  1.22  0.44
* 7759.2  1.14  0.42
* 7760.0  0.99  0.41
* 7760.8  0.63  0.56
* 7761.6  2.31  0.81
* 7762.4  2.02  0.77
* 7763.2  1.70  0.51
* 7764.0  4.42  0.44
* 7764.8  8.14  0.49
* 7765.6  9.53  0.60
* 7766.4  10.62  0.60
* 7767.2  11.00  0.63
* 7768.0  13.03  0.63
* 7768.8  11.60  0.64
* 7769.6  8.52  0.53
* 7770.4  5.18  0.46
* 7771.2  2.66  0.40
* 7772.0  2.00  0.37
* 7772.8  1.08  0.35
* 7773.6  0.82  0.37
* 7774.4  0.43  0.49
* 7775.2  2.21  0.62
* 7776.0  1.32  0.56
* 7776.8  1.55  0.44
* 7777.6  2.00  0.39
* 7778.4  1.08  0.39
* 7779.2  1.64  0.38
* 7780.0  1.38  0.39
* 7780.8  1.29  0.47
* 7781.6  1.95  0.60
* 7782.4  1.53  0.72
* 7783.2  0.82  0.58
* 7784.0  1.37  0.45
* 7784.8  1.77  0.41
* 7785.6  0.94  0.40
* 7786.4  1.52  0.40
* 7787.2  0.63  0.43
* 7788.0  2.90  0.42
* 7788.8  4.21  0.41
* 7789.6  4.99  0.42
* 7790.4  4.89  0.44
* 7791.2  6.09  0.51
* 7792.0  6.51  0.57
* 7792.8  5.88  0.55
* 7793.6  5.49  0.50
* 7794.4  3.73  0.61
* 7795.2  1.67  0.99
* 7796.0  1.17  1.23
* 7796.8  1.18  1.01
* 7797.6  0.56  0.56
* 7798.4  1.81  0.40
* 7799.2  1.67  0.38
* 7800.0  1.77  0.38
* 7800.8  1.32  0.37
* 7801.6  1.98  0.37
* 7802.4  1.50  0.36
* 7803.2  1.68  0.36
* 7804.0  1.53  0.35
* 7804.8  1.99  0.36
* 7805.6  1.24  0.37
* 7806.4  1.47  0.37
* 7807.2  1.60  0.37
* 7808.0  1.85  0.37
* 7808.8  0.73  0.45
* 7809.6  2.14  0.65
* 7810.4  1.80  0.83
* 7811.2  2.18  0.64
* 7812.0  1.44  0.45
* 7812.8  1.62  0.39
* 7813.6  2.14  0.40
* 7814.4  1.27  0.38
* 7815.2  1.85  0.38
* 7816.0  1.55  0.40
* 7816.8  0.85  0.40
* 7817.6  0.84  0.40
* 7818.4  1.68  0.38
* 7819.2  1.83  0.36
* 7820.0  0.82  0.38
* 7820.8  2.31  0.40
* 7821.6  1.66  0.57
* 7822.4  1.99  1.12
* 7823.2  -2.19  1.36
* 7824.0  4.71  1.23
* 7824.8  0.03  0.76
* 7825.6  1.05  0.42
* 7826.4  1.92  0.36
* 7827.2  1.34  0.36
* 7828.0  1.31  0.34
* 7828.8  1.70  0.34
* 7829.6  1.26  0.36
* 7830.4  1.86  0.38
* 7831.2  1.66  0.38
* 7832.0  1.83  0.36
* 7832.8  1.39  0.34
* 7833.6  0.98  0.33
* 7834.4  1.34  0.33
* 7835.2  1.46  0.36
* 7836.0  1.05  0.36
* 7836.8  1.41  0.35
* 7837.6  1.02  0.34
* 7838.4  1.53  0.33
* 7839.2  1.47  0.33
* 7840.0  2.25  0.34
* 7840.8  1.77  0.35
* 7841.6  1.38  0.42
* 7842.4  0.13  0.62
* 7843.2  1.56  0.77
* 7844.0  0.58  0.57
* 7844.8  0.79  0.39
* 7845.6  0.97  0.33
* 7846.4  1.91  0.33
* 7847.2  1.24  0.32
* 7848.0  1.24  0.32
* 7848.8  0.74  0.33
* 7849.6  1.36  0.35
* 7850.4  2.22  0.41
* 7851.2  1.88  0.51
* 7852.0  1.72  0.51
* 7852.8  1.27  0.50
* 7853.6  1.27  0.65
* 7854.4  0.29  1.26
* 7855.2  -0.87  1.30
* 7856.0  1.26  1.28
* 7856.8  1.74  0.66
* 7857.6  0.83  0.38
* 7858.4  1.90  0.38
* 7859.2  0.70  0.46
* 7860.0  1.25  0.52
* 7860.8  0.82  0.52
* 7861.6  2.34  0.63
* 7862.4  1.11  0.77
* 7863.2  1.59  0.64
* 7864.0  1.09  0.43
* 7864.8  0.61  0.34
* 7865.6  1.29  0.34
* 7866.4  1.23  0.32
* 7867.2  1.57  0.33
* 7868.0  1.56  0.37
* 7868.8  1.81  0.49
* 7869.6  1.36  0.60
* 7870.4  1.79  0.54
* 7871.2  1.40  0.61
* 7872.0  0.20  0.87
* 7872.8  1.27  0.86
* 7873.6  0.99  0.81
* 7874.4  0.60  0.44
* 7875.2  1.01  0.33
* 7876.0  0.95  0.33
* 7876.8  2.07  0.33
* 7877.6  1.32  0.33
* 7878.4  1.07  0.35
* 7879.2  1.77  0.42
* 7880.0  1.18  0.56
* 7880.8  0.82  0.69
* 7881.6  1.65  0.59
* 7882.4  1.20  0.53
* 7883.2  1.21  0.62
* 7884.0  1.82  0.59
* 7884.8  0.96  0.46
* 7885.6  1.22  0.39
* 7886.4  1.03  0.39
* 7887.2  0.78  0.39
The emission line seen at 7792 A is [N II] 6583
